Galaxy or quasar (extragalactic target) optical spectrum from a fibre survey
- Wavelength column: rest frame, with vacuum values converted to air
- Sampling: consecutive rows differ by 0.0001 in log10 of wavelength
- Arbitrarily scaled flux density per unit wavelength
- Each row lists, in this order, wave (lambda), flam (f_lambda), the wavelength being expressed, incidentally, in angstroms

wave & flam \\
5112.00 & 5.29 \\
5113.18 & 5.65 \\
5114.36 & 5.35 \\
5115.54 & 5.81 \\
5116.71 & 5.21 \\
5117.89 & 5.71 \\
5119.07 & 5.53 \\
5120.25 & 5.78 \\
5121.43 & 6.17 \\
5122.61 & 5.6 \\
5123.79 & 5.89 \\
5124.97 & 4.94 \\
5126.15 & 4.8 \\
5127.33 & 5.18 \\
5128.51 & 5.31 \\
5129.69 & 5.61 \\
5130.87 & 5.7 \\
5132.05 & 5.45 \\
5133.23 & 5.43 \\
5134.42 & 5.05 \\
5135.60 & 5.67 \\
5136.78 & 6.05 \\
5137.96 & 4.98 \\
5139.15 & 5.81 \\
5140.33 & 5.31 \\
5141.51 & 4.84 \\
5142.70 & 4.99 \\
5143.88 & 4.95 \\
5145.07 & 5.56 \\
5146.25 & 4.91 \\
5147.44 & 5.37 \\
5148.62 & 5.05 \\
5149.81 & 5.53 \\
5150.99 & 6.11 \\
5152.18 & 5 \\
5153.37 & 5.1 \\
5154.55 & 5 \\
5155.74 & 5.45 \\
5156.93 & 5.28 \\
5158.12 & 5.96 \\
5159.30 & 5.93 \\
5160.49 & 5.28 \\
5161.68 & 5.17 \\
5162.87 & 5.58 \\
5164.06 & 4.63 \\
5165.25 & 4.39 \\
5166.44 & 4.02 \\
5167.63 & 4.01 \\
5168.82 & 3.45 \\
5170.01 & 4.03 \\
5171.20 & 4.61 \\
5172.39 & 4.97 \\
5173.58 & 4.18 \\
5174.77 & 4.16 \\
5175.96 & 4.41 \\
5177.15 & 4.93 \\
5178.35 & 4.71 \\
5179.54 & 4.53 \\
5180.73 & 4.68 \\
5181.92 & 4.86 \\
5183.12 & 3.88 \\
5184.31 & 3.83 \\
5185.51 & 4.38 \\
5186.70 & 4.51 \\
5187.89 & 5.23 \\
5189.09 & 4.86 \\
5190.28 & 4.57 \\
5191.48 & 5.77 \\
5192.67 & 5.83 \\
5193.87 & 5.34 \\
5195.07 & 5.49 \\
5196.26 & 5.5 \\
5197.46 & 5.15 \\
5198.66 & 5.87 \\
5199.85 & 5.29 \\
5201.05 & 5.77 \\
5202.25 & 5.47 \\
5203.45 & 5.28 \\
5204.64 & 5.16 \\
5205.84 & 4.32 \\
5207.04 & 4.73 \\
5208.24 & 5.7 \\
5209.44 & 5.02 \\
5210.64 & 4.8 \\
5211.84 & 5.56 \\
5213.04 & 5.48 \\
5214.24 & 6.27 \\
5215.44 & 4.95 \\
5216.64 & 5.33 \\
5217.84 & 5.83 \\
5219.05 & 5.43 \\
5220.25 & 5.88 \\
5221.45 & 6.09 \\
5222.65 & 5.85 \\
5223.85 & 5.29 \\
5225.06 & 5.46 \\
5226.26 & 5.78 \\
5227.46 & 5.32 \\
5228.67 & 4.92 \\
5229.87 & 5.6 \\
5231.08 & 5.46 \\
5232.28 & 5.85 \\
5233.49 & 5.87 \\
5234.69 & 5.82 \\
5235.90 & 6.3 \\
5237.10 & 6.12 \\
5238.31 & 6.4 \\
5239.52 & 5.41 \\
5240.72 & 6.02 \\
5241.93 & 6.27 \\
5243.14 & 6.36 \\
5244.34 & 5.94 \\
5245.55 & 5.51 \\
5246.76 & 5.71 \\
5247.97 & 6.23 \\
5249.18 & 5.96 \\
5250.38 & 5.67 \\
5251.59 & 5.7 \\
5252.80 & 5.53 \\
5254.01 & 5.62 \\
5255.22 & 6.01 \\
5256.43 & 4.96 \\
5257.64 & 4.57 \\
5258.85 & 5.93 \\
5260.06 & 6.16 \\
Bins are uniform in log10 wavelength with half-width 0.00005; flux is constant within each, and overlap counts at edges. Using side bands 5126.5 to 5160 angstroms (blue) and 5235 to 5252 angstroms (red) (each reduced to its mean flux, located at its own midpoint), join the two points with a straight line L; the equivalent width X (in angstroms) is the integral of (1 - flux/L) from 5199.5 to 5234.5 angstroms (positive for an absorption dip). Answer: 2.2 angstroms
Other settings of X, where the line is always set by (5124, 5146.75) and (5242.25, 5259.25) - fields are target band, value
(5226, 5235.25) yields 0.1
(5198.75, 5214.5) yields 0.7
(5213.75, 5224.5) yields -0.1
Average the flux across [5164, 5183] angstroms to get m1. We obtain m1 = 4.39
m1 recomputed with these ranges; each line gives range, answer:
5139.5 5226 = 5.09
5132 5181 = 5.01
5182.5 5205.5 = 5.11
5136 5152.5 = 5.33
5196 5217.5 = 5.32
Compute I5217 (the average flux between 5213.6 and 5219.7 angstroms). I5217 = 5.56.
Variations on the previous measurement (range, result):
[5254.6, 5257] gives 5.49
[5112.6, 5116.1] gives 5.59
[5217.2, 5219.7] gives 5.62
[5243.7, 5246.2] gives 5.74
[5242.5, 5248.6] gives 5.95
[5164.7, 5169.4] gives 3.96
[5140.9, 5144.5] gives 4.93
